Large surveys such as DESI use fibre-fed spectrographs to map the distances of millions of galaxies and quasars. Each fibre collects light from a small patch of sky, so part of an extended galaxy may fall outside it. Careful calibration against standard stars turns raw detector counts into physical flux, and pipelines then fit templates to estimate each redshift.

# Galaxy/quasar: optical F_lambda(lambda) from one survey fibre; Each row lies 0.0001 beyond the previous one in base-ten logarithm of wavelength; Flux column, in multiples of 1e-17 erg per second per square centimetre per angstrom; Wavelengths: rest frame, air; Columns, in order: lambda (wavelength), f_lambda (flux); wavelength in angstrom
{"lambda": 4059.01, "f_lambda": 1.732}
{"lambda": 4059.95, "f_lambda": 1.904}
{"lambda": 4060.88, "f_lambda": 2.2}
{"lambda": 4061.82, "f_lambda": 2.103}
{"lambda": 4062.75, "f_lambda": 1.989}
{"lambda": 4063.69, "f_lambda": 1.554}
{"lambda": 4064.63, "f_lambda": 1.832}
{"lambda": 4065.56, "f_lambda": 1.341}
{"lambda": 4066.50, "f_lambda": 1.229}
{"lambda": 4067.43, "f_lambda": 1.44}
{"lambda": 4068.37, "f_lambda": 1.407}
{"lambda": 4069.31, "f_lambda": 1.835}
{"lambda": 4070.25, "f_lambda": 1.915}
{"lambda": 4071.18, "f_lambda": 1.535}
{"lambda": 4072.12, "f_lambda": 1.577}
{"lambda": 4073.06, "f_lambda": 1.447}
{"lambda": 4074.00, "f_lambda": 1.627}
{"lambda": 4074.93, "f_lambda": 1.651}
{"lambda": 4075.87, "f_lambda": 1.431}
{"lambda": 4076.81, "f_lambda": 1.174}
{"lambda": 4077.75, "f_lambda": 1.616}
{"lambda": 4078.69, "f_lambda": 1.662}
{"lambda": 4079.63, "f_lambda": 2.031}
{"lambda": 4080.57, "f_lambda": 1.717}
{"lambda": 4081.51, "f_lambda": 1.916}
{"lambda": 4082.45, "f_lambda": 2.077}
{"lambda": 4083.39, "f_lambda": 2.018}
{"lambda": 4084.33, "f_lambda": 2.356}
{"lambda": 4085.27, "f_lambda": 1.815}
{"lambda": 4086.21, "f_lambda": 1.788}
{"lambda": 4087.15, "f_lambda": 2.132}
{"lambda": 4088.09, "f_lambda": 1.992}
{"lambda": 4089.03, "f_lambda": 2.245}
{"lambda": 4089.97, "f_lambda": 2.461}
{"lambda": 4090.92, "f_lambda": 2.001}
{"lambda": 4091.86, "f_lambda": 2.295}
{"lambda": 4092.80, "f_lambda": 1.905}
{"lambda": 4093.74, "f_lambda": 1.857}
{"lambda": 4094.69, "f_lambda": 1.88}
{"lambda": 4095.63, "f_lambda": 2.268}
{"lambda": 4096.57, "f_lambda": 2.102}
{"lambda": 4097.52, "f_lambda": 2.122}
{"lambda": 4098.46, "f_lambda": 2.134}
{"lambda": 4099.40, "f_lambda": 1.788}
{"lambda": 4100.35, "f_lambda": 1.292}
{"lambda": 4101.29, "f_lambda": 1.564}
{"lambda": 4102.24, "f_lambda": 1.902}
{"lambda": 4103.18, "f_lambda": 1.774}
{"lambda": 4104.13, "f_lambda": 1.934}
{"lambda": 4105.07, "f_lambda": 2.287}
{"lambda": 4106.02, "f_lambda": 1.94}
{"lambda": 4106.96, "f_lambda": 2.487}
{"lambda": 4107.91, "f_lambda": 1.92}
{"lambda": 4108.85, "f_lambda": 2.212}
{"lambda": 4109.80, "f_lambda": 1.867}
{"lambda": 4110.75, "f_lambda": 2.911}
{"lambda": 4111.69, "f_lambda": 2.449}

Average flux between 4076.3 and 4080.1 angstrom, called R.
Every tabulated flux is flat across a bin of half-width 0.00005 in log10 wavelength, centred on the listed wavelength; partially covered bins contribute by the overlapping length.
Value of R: 1.62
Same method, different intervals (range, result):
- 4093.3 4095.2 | 1.87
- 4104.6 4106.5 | 2.12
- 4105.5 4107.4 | 2.21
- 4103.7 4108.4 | 2.12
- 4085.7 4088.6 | 1.98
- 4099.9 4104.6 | 1.7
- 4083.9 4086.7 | 1.98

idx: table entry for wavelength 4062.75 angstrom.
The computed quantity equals 1.989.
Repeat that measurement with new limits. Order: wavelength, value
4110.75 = 2.911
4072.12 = 1.577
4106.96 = 2.487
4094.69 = 1.88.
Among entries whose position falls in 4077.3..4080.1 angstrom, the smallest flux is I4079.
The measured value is 1.616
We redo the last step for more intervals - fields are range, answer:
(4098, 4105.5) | 1.292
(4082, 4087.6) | 1.788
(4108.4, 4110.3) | 1.867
